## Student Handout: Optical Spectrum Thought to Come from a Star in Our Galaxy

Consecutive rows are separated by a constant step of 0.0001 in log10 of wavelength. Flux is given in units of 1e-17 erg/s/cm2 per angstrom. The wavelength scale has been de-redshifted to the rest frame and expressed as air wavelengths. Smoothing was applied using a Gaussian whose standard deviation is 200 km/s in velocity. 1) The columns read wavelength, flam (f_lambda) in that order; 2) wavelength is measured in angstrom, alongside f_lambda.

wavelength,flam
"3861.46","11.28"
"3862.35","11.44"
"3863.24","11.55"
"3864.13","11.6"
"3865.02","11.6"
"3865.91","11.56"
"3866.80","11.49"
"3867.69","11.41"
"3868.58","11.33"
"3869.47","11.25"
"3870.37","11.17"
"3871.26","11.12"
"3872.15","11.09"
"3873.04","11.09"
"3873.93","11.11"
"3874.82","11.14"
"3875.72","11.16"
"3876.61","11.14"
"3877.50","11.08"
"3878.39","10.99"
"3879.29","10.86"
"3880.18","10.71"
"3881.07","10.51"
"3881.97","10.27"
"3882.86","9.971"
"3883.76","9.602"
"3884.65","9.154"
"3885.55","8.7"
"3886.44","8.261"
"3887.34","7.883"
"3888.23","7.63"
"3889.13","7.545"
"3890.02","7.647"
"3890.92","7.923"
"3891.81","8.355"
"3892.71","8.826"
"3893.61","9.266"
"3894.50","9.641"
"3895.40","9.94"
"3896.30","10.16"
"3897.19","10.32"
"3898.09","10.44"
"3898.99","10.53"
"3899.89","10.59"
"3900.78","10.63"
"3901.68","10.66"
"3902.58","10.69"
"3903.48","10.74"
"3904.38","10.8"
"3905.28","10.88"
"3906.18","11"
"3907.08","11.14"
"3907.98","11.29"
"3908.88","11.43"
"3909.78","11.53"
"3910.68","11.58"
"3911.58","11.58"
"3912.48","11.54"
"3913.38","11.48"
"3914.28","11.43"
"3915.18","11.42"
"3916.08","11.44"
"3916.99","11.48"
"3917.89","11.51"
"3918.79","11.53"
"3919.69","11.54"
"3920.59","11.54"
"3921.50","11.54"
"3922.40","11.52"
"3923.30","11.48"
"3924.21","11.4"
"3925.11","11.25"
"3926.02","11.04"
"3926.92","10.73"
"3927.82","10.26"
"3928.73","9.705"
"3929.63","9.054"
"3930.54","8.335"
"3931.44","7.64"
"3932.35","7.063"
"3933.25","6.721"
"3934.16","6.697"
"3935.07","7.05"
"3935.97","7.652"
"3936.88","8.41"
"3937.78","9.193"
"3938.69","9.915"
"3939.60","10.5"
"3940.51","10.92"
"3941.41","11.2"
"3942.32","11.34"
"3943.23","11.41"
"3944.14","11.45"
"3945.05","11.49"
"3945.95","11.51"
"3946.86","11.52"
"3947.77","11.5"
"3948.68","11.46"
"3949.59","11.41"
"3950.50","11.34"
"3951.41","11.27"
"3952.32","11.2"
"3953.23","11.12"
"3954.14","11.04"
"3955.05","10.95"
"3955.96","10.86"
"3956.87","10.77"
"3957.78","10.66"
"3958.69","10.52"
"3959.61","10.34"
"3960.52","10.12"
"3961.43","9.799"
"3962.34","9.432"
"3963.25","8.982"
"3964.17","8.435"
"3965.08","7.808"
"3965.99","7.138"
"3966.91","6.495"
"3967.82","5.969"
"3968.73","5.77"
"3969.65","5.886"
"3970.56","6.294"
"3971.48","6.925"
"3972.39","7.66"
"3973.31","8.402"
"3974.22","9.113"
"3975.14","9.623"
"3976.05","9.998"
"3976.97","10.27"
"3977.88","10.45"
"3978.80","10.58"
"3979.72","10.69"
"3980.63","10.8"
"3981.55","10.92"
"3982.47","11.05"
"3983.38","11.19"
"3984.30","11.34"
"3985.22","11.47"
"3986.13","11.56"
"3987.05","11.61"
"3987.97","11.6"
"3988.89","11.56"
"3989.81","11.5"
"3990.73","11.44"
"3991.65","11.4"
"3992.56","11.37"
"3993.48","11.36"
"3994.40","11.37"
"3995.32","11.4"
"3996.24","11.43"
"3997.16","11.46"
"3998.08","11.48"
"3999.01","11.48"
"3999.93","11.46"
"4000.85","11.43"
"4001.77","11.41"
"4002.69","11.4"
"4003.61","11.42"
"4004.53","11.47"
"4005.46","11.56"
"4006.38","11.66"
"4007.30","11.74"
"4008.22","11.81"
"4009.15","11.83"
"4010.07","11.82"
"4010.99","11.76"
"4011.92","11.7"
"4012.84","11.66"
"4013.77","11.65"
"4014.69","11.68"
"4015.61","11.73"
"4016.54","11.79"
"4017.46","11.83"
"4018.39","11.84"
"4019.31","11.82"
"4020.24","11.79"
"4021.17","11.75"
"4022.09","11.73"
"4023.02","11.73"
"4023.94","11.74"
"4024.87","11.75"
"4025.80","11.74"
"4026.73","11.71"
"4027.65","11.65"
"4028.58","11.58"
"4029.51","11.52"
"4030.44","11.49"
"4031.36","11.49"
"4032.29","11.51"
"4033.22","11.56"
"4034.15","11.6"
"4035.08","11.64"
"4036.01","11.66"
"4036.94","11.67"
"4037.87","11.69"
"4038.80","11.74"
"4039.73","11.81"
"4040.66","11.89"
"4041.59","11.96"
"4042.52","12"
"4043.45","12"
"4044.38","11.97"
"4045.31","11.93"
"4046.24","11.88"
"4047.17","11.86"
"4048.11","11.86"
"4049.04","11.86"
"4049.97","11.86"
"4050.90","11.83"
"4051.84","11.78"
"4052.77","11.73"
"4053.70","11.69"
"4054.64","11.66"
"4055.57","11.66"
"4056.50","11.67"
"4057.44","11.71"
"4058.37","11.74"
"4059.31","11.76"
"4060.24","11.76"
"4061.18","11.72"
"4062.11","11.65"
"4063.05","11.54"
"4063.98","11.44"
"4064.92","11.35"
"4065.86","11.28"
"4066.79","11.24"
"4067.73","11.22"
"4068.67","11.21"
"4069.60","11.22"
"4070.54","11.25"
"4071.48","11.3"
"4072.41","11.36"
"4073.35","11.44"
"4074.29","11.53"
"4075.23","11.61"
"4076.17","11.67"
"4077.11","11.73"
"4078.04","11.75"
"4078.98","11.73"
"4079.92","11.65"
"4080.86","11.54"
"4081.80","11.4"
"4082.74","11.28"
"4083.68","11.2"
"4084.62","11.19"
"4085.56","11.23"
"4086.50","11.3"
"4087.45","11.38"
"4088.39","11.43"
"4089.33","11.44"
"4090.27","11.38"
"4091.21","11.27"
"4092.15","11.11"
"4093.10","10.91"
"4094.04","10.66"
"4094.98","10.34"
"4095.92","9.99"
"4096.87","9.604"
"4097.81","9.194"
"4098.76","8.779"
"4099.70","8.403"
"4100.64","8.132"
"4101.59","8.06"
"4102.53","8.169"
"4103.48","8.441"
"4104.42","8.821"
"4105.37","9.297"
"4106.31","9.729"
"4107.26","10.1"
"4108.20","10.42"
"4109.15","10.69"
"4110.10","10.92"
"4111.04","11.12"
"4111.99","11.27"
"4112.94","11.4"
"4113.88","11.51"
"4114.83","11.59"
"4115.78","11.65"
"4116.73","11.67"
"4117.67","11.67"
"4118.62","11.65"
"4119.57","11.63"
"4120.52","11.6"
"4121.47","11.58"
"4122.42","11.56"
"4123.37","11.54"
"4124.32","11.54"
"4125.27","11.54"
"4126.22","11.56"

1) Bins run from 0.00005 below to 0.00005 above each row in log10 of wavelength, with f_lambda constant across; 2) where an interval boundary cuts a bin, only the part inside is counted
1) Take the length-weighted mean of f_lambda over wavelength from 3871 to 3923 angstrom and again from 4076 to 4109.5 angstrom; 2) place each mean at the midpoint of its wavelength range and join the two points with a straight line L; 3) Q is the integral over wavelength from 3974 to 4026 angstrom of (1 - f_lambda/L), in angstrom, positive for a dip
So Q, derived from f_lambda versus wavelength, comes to -4.7 angstrom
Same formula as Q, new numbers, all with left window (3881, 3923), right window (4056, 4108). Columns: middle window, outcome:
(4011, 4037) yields -2.49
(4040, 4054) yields -1.50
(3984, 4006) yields -1.82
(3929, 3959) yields 1.01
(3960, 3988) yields 3.42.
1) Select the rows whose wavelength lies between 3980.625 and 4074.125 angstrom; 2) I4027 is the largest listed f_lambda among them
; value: 12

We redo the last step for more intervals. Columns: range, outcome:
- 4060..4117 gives 11.76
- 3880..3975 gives 11.58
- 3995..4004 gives 11.48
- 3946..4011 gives 11.83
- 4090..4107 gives 11.38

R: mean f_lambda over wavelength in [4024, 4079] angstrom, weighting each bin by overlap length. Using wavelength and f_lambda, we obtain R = 11.6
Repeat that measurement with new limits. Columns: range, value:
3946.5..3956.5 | 11.2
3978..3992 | 11.2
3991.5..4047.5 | 11.7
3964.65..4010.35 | 10.3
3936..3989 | 10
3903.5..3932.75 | 10.9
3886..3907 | 9.61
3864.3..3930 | 10.6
